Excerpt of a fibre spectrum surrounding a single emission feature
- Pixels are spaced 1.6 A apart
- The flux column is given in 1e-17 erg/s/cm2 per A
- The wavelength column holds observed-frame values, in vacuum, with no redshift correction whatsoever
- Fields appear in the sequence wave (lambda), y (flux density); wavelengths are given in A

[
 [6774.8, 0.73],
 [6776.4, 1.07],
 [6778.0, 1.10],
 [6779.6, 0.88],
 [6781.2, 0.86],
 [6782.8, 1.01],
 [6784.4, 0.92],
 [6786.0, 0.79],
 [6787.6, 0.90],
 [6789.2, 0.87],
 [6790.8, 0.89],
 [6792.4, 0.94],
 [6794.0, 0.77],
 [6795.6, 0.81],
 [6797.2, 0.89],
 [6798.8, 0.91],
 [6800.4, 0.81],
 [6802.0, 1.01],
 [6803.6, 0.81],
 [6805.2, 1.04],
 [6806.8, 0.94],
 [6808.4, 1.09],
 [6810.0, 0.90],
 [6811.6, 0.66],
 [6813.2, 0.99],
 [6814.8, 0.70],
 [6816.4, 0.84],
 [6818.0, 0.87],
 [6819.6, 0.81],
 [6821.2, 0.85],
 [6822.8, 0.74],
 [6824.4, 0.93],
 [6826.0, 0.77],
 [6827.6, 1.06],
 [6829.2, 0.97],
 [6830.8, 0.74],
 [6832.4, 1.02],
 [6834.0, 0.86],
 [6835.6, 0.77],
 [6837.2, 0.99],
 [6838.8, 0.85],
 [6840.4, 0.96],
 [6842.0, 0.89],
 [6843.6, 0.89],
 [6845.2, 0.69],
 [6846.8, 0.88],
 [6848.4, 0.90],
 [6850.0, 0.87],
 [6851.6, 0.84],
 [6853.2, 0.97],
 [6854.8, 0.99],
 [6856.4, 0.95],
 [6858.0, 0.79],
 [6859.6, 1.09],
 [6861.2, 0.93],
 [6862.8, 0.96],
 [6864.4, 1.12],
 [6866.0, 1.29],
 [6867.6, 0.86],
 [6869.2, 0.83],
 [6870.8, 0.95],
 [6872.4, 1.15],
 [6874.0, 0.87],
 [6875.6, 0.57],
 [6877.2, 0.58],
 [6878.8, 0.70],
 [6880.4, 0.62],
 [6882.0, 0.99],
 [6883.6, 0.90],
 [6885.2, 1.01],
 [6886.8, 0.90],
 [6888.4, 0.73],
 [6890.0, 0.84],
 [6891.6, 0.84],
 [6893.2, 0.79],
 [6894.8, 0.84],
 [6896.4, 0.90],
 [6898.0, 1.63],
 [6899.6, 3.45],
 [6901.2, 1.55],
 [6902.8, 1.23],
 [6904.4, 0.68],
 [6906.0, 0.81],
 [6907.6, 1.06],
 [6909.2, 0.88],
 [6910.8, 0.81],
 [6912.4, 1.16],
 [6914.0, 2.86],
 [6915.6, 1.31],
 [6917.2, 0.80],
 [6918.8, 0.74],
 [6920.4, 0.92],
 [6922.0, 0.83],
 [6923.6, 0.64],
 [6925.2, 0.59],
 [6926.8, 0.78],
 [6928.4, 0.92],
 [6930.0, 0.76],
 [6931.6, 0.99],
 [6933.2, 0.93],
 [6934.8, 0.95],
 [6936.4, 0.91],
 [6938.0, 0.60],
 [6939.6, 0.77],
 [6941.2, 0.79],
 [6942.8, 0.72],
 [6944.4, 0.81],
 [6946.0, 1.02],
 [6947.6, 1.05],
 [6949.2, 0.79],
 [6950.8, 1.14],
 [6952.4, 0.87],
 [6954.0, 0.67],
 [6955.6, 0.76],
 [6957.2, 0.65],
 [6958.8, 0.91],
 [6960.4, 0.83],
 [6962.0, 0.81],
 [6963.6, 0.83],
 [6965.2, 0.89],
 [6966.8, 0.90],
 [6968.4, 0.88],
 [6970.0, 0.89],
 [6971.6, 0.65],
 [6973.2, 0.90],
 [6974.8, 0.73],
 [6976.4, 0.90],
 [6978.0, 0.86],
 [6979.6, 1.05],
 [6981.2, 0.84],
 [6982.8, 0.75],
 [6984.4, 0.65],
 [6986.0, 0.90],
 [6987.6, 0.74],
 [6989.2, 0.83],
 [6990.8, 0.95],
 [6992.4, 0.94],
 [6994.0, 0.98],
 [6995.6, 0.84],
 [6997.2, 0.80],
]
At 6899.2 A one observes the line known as [S II] 6716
